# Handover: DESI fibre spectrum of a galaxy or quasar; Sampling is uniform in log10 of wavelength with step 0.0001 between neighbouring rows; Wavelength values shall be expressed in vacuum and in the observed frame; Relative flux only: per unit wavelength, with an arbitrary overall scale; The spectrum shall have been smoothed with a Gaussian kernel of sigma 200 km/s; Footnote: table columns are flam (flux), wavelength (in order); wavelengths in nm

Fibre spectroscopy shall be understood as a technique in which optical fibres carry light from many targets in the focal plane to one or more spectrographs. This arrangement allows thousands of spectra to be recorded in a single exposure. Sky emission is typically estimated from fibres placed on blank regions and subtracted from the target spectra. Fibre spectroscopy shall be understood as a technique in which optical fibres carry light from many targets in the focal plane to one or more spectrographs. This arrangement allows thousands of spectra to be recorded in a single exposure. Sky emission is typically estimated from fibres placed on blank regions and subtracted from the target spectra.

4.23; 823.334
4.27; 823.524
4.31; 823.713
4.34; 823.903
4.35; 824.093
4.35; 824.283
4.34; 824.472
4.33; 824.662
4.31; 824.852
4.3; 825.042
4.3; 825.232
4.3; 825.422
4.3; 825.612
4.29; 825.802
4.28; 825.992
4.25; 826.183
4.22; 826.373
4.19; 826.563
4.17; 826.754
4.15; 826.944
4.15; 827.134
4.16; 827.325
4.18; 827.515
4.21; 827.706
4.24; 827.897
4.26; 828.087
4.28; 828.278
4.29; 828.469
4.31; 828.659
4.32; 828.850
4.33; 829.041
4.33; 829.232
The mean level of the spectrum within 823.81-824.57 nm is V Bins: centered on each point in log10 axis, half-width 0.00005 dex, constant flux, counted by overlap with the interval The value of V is 4.35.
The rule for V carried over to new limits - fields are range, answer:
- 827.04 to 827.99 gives 4.18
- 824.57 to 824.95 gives 4.32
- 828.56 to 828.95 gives 4.32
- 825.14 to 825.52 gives 4.3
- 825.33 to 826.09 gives 4.29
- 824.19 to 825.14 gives 4.33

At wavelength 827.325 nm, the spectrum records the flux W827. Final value 4.16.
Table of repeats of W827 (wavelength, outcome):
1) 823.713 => 4.31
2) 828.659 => 4.31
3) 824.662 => 4.33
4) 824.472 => 4.34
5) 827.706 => 4.21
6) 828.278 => 4.28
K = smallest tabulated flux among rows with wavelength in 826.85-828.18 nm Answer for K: 4.15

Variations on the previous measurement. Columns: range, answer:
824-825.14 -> 4.3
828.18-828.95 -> 4.28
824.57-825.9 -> 4.29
